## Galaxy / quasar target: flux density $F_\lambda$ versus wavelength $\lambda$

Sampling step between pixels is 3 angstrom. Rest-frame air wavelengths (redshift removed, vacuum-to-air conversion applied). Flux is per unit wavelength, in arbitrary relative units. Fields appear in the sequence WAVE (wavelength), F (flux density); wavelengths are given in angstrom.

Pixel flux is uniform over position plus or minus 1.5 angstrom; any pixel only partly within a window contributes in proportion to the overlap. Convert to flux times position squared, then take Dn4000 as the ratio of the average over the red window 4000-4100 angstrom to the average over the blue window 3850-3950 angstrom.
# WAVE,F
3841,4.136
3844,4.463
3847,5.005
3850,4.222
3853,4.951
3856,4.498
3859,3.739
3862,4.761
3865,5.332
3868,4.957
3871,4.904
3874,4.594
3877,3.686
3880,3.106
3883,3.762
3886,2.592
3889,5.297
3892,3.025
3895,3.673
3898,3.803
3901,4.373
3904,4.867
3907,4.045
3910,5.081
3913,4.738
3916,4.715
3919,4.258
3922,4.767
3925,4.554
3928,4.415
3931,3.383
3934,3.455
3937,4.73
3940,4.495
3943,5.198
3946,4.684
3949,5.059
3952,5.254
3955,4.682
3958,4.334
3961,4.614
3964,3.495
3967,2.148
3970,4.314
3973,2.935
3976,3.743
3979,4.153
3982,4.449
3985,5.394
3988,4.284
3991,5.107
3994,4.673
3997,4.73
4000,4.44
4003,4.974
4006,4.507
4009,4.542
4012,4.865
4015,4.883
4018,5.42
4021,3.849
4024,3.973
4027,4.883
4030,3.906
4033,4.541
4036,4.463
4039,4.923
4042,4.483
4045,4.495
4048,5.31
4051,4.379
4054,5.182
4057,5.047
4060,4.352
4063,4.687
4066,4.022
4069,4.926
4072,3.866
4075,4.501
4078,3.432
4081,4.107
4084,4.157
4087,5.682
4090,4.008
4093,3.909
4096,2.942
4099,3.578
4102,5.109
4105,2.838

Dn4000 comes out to 1.10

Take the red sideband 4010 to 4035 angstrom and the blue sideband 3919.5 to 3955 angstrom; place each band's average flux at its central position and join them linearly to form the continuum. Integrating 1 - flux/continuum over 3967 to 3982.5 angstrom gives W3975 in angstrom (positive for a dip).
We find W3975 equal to 2.8 angstrom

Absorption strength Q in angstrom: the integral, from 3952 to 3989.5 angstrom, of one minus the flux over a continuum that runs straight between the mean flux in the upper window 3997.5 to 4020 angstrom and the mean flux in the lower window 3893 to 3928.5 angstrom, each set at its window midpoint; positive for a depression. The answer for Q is 4.4 angstrom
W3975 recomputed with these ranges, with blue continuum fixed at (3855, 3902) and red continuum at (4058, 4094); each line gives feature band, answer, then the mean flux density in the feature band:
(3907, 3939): -1.7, 4.39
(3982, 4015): -3.9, 4.74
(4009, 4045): -2.4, 4.56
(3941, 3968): -1.5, 4.43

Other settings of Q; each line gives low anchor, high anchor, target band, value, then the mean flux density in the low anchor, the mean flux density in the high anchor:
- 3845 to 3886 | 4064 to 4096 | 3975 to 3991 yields -0.81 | 4.36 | 4.21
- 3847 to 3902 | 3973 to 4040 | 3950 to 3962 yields -0.90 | 4.2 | 4.54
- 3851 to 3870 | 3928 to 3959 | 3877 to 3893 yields 3.66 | 4.7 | 4.53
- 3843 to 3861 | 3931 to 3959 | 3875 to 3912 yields 4.68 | 4.49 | 4.59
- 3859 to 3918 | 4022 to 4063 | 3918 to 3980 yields 2.44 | 4.27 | 4.6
